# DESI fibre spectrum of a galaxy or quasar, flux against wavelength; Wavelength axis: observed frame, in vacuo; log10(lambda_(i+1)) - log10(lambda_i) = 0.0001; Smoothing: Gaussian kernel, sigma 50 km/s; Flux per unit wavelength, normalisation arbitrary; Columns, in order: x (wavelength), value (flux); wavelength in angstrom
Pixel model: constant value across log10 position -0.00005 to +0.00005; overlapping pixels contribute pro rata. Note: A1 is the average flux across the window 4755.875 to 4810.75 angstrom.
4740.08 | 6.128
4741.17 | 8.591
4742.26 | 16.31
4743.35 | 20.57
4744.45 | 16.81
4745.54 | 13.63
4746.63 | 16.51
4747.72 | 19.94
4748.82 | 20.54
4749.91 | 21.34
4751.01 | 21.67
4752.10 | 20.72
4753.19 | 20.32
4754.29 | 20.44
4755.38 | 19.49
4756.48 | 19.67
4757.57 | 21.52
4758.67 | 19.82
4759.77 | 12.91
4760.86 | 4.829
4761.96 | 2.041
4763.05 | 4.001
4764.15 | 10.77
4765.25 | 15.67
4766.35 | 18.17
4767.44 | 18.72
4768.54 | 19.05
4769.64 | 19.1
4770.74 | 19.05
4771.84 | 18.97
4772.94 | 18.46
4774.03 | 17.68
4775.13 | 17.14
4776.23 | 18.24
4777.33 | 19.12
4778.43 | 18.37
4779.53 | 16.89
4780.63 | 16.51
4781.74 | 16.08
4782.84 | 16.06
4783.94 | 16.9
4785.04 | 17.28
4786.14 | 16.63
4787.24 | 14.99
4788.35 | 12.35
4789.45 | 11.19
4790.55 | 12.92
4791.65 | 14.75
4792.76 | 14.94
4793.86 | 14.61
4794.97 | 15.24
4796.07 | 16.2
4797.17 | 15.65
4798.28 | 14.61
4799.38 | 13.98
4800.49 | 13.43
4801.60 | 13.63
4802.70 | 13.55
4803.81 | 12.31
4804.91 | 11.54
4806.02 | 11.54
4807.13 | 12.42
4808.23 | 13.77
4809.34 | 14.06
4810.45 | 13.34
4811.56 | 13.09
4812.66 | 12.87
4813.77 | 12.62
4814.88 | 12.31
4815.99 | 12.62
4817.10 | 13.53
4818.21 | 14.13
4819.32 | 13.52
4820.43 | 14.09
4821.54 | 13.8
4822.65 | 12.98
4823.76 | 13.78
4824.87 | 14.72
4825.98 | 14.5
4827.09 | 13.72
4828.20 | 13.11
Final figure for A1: 15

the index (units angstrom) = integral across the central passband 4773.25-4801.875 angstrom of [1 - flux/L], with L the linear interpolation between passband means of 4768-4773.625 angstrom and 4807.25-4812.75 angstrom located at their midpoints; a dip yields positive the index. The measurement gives 1.62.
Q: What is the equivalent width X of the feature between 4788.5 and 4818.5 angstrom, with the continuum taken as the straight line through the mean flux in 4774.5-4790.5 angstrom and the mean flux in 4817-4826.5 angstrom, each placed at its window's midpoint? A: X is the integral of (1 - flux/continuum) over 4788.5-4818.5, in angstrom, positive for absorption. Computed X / 2.9 angstrom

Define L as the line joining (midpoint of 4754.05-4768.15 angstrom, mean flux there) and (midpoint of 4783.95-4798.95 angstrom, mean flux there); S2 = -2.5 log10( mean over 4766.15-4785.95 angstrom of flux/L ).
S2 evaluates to -0.22 mag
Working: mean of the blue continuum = 14.4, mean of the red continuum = 14.8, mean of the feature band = 17.9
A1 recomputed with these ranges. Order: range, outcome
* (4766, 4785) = 17.9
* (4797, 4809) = 13.2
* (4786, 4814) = 13.7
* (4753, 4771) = 15.5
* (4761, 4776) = 15.1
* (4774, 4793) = 16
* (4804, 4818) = 12.8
